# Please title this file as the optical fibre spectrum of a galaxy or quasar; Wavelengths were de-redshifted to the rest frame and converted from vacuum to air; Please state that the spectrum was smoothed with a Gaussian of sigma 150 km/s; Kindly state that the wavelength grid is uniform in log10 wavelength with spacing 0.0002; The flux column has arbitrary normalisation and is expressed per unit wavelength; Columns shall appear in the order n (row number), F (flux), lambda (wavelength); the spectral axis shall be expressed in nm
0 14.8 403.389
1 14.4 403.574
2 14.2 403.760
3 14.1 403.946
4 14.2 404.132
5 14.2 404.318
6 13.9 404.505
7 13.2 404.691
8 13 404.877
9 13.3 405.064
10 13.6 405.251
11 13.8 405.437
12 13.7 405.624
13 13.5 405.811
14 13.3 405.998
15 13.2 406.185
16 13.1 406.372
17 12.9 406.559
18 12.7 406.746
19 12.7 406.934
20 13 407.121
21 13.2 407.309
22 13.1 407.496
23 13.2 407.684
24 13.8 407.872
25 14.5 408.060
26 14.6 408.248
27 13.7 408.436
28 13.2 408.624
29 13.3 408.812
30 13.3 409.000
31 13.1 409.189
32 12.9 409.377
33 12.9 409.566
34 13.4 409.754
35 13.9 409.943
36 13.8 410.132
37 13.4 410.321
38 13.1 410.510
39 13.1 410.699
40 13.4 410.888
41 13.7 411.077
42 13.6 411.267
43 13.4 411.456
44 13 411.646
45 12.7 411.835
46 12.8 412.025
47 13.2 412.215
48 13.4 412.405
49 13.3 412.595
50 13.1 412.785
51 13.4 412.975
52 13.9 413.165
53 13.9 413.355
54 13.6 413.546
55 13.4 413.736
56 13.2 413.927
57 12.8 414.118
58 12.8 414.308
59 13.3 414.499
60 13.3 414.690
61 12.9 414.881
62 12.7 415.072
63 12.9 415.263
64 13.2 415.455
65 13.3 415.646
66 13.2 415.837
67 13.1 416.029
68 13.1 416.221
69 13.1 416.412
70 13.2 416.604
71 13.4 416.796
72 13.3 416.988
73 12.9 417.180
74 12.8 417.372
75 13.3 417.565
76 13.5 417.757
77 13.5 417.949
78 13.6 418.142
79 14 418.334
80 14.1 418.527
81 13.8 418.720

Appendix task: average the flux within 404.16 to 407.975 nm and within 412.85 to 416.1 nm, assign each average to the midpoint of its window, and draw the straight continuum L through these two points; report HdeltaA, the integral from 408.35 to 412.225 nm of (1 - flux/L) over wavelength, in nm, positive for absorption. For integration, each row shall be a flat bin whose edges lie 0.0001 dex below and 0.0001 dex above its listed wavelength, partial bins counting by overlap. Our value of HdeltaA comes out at 0.00 nm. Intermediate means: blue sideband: 13.3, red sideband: 13.2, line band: 13.3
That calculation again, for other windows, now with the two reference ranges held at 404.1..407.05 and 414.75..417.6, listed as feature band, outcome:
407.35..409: -0.04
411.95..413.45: -0.02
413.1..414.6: -0.02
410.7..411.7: -0.01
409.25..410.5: -0.01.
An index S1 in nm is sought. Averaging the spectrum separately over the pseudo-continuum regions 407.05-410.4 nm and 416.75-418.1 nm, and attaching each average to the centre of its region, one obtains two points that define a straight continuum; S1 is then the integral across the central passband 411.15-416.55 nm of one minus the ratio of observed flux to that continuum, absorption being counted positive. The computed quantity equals 0.05 nm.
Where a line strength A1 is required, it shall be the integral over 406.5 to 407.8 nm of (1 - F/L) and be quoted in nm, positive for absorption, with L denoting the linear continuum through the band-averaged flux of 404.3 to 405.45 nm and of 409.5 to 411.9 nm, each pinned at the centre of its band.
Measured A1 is 0.04 nm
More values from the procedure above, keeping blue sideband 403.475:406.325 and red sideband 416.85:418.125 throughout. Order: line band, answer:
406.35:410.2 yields 0.065 nm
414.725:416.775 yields 0.034 nm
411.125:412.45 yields 0.028 nm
